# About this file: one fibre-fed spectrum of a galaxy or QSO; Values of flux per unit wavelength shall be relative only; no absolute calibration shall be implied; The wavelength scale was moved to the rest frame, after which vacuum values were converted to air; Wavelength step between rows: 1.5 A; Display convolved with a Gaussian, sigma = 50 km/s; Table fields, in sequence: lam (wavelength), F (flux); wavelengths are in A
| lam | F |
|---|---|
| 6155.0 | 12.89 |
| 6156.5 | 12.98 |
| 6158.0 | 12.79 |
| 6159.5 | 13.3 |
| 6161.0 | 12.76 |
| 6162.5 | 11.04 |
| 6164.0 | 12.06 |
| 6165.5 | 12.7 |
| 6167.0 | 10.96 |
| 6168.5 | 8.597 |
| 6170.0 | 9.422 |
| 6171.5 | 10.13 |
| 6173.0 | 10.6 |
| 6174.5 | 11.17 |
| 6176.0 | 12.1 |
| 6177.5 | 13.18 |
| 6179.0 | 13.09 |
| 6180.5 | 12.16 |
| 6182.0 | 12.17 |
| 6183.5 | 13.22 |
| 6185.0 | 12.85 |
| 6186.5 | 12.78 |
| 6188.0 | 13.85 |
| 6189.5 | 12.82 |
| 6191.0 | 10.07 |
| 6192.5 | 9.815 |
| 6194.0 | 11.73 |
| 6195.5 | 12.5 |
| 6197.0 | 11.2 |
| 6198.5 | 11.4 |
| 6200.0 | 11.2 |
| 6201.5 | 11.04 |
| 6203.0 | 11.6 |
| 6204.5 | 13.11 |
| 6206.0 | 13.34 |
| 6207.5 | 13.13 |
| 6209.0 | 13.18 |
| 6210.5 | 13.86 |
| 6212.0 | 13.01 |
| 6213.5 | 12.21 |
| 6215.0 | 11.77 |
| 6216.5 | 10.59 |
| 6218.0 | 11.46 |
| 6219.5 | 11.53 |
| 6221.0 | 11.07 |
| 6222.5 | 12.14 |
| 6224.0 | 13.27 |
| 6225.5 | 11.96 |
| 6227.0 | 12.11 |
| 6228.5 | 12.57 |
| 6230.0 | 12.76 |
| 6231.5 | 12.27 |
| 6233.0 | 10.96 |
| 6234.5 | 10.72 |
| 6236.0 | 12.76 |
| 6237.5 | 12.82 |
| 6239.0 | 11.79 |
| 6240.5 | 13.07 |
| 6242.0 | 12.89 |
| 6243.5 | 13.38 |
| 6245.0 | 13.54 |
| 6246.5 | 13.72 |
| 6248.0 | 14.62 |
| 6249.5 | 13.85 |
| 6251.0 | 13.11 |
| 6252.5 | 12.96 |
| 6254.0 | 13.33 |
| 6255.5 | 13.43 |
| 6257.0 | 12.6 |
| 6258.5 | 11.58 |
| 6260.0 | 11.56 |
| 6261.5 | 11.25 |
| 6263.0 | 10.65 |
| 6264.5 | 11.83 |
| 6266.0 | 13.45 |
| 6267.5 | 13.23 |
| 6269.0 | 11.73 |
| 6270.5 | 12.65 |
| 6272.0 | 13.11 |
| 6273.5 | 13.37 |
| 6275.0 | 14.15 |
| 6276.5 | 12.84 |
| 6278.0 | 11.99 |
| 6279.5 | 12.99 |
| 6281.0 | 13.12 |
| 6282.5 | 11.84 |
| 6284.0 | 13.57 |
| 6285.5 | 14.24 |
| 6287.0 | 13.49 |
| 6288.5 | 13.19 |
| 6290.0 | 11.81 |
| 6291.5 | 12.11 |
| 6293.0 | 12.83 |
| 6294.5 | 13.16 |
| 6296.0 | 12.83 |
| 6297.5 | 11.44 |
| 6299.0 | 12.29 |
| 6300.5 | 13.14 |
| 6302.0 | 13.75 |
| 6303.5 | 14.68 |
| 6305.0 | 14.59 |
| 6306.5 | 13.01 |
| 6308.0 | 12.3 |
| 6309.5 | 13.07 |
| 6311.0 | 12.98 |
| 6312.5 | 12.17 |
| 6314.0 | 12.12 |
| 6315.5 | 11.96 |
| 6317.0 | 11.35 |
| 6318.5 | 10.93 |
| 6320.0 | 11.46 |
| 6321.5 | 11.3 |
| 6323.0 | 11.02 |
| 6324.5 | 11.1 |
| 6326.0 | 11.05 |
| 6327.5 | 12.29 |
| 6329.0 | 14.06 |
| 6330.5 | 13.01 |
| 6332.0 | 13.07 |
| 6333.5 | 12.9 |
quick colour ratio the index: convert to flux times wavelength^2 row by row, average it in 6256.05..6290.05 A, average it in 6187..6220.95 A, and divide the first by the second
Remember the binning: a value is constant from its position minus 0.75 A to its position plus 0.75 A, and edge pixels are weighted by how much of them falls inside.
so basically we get 1.08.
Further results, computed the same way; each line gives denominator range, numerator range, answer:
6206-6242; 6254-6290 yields 1.05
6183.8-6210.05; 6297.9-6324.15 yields 1.06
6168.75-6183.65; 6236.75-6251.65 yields 1.17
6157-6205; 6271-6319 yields 1.13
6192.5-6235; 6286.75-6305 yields 1.11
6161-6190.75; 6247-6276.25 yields 1.11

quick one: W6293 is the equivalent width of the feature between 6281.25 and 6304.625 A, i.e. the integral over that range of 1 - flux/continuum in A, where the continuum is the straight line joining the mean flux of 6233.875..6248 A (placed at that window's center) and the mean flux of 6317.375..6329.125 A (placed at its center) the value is -1.9 A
